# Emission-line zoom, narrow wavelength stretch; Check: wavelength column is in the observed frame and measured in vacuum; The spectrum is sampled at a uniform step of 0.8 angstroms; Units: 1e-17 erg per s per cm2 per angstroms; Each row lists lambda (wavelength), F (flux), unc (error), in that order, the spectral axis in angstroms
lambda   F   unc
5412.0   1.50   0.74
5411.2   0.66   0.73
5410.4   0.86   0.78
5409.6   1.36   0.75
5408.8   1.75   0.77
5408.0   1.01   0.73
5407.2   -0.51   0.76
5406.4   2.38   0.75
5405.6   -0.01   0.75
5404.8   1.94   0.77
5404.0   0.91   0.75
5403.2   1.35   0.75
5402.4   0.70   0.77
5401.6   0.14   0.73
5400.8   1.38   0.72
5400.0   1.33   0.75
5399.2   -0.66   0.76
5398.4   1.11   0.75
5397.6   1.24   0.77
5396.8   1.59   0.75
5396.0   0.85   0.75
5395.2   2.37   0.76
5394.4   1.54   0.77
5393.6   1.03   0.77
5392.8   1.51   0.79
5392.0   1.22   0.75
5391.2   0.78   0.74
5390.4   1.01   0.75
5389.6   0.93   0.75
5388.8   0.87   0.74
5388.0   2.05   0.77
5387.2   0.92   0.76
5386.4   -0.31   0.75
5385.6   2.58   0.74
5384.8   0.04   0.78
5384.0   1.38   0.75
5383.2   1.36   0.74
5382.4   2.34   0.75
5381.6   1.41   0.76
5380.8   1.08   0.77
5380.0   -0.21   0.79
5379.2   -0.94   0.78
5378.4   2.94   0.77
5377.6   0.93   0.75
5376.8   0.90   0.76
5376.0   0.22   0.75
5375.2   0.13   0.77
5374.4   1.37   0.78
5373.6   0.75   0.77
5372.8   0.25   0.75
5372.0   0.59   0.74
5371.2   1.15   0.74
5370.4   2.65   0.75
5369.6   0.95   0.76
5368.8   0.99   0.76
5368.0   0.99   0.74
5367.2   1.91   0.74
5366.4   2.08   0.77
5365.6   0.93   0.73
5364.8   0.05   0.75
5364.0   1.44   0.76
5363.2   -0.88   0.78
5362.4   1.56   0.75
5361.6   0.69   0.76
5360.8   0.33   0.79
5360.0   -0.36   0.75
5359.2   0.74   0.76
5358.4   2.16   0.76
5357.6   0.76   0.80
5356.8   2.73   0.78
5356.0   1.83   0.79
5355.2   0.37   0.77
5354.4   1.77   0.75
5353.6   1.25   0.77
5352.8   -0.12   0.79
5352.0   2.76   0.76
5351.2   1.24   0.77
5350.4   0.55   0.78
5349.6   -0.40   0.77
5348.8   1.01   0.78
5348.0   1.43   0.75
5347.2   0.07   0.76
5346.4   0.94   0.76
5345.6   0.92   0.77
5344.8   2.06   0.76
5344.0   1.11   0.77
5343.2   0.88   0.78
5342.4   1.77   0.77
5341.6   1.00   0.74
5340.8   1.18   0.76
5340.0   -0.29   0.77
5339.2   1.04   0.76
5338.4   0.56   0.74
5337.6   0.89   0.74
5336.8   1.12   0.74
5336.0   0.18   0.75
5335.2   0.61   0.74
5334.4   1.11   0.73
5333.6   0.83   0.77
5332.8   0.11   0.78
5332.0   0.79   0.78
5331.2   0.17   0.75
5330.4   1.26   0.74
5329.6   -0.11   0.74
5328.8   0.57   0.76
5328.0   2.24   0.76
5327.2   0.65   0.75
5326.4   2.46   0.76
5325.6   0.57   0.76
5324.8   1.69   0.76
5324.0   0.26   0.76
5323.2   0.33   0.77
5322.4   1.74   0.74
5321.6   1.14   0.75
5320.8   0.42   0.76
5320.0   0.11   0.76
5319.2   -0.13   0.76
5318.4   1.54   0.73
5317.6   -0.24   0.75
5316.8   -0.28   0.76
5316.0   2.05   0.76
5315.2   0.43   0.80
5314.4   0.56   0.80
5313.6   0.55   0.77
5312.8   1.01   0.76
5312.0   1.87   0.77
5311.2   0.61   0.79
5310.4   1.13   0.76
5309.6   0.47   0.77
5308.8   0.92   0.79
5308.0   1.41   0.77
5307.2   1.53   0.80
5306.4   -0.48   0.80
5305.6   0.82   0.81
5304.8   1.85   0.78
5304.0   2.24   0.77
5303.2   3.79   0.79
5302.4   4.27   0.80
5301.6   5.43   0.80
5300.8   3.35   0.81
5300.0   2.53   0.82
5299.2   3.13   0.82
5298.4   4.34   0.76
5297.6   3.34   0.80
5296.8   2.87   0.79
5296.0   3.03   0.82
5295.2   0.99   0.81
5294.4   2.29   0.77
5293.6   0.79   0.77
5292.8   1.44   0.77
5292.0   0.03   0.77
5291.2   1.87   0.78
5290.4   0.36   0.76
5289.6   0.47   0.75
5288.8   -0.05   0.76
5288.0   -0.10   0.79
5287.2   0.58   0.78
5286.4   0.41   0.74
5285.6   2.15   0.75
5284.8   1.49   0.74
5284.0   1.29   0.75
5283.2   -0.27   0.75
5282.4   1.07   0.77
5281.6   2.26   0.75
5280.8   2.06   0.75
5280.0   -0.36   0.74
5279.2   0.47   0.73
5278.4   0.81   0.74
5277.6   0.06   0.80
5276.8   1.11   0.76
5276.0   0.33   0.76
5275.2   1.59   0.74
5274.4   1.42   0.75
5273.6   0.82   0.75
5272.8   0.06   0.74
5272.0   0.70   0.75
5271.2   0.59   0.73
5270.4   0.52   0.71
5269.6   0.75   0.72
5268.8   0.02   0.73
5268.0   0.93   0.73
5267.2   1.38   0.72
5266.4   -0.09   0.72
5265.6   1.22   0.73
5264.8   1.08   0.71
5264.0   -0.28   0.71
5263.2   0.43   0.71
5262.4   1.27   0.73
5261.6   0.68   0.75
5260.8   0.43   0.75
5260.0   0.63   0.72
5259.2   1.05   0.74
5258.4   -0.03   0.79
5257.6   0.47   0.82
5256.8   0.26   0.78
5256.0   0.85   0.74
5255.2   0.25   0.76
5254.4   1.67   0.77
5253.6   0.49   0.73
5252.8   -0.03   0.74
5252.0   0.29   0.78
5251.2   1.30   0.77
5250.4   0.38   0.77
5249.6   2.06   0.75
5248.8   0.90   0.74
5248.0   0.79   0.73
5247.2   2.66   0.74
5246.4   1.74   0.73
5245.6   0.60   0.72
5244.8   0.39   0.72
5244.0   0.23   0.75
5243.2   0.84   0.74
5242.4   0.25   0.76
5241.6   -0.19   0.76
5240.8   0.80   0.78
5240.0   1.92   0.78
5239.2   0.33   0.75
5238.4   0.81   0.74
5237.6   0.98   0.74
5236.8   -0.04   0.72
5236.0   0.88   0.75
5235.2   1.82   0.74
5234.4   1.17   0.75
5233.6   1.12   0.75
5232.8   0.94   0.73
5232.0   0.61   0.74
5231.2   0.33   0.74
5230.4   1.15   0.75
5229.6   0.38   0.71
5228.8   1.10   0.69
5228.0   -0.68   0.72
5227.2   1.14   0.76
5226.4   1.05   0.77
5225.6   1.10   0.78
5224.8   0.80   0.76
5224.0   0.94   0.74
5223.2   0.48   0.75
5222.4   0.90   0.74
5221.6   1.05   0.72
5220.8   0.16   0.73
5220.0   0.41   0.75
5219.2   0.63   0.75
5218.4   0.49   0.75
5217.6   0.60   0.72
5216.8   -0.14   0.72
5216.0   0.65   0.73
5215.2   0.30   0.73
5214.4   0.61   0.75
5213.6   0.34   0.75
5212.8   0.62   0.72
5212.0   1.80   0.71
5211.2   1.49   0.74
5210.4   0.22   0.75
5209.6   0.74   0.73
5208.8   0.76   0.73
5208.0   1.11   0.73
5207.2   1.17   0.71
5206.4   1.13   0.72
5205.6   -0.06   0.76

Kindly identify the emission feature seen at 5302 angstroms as [O II] 3727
